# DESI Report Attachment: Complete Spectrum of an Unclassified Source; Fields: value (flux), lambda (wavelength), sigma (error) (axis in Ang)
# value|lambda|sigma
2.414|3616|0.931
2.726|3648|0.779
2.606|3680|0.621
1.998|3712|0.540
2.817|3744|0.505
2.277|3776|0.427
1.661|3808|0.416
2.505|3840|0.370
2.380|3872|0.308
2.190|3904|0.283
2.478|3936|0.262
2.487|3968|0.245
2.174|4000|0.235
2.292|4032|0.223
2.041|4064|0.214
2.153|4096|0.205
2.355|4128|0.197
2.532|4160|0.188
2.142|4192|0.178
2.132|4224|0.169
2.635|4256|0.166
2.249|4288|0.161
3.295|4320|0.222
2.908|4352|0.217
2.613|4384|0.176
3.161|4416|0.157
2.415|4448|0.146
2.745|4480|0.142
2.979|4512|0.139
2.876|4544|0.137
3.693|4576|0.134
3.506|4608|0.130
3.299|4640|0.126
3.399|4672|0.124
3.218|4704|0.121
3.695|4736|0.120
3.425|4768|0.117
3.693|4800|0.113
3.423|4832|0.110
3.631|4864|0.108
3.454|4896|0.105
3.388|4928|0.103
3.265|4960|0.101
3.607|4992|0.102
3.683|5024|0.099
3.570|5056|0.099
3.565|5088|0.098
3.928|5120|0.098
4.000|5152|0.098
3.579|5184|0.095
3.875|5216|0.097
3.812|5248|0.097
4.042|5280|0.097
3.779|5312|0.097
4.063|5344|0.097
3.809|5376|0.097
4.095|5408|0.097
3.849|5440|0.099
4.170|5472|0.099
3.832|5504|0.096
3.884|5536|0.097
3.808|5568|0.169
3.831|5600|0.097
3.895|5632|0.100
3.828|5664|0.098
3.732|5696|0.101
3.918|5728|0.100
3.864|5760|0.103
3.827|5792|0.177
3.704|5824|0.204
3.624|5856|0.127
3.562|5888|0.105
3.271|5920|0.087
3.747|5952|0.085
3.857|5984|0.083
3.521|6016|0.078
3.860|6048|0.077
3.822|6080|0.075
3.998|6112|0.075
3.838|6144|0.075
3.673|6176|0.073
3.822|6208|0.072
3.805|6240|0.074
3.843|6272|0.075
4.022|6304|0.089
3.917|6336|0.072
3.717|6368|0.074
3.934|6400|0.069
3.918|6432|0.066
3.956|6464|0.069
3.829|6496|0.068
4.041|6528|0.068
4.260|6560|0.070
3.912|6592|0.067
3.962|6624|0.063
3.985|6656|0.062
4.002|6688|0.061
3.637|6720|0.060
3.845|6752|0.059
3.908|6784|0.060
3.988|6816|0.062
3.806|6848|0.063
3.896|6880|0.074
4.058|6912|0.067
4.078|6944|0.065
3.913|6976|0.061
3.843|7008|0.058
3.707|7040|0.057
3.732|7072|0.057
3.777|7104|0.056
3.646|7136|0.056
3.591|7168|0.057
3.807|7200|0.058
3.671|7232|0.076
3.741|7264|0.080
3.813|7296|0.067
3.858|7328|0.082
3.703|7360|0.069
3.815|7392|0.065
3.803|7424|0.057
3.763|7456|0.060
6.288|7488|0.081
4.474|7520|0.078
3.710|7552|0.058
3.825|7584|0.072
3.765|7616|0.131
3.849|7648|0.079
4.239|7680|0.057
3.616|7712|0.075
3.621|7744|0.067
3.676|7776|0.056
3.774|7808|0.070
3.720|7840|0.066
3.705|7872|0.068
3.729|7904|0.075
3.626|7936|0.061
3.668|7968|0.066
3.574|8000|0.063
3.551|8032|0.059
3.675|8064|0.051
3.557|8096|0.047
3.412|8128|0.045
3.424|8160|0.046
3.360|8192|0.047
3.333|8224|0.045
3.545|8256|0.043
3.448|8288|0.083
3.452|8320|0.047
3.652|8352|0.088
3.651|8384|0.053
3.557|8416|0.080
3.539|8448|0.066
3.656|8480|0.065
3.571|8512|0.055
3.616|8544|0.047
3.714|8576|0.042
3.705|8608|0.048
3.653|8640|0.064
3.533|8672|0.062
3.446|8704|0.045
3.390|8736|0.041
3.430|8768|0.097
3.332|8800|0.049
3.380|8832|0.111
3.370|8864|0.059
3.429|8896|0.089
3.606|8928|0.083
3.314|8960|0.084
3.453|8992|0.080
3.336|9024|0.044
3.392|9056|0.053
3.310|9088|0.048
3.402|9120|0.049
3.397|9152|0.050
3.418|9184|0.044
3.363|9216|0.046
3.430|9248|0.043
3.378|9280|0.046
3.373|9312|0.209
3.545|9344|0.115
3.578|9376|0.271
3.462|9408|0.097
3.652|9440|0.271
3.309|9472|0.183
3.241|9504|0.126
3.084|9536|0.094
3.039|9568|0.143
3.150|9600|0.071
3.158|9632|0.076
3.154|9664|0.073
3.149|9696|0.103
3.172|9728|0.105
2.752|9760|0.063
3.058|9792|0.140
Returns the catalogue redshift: 0.142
